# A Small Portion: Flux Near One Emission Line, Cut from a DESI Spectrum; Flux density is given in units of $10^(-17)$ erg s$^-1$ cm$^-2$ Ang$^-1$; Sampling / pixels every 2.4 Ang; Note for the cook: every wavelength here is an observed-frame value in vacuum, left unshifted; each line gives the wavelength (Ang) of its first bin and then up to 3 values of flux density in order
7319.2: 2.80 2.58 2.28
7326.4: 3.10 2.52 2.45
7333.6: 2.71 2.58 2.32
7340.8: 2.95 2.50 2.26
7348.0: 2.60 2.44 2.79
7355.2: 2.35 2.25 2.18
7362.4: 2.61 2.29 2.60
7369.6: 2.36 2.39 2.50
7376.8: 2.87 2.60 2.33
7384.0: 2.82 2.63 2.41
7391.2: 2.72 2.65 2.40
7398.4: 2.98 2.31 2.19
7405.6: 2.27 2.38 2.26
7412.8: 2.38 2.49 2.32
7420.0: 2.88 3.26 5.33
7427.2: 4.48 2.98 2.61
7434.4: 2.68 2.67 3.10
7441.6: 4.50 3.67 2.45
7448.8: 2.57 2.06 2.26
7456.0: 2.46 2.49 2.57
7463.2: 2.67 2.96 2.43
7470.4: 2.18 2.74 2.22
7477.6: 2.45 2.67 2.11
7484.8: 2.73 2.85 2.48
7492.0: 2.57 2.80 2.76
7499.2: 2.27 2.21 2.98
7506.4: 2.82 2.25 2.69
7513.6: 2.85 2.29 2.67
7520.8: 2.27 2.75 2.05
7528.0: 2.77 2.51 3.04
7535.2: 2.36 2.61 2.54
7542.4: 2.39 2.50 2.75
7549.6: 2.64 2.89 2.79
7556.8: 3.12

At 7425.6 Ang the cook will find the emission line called [S II]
